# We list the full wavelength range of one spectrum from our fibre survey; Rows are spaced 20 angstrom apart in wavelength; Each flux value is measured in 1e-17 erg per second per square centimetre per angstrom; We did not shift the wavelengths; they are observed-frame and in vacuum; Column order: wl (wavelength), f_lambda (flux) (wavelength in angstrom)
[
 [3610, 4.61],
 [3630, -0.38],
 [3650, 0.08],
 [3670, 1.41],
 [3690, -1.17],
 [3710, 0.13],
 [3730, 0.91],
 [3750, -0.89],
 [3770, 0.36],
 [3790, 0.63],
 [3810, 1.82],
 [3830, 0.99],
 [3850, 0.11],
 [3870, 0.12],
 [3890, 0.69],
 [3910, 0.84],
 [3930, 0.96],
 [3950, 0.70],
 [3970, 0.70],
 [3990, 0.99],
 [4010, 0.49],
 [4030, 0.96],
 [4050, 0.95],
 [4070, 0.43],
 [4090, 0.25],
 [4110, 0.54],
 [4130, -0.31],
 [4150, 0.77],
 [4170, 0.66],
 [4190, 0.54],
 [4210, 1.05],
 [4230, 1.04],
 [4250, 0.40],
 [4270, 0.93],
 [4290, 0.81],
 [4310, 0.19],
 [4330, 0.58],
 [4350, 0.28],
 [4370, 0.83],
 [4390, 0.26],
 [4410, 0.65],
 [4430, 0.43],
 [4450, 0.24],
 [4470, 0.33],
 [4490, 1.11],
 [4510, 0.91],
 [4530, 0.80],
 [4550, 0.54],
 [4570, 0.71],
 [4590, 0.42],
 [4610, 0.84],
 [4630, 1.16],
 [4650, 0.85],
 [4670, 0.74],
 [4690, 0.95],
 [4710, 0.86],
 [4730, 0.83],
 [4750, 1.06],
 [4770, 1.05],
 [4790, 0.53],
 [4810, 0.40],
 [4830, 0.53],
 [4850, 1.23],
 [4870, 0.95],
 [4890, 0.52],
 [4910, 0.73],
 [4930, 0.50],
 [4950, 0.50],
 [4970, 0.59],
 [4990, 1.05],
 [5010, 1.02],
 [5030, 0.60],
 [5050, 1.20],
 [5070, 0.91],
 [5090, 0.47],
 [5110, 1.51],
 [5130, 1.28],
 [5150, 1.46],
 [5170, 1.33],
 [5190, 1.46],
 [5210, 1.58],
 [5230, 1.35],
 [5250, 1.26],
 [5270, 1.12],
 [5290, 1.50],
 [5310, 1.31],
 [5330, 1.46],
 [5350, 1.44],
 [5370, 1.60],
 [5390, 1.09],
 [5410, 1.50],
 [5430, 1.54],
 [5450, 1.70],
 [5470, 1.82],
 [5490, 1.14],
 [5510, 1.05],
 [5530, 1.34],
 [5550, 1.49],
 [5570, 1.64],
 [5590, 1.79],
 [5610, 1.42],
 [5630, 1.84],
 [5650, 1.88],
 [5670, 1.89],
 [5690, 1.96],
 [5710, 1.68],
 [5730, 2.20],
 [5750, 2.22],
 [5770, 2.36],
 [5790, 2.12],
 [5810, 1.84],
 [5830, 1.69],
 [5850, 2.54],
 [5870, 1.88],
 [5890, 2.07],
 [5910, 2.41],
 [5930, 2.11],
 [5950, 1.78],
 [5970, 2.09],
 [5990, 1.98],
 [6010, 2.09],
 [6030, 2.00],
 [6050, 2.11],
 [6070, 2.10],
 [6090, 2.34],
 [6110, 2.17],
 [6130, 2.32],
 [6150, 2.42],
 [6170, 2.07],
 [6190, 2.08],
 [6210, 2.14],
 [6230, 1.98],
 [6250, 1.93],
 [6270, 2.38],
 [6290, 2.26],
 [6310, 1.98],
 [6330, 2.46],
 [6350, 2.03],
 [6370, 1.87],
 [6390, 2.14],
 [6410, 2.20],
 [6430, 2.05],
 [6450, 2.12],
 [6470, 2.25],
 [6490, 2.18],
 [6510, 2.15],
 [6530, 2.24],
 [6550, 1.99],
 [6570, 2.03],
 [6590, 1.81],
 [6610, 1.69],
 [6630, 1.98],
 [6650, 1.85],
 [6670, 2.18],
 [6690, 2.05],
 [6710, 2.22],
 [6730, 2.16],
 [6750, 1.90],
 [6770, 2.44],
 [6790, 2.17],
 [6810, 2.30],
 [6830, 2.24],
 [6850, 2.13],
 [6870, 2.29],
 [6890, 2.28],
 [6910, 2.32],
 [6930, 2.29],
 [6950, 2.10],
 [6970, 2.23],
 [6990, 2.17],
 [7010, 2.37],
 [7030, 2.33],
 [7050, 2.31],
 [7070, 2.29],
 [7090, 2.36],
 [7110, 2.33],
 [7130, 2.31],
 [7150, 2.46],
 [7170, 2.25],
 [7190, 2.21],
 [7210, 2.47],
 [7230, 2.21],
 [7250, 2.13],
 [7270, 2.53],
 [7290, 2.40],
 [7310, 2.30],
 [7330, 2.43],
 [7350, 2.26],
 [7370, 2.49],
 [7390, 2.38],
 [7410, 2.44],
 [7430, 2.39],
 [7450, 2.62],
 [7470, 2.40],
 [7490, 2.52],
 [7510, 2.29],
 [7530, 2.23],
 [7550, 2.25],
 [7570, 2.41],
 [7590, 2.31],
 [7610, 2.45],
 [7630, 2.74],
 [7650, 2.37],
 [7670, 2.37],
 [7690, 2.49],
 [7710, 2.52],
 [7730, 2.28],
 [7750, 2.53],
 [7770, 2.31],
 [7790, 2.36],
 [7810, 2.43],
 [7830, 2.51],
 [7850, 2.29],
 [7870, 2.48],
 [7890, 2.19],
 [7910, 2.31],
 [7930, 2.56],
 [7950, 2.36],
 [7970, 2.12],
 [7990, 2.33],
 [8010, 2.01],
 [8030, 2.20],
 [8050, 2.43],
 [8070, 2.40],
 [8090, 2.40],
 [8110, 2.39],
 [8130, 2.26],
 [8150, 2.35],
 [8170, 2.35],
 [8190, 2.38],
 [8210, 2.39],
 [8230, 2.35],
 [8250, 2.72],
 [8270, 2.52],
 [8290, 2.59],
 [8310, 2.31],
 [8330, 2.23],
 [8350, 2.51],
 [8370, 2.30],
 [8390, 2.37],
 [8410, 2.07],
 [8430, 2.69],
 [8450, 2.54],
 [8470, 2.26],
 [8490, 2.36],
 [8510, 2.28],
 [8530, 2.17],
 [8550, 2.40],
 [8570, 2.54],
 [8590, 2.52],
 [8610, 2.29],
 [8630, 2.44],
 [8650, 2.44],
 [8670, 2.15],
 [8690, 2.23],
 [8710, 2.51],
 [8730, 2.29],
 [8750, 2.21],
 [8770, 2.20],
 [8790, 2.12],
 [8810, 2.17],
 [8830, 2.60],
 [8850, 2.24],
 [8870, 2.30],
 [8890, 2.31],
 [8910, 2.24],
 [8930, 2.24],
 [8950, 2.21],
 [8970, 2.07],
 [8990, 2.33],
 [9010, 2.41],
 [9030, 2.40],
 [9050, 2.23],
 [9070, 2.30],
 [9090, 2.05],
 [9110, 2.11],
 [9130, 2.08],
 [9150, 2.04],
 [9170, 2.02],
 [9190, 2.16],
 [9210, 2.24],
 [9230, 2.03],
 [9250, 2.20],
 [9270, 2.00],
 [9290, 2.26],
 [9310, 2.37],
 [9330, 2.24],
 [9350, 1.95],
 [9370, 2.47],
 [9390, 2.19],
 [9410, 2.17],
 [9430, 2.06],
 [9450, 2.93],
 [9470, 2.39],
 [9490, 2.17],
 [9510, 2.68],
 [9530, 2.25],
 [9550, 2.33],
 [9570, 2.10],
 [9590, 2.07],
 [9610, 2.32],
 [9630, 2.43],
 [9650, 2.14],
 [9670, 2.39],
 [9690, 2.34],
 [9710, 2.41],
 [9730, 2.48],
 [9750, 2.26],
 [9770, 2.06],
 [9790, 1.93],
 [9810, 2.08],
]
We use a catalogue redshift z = 0.280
